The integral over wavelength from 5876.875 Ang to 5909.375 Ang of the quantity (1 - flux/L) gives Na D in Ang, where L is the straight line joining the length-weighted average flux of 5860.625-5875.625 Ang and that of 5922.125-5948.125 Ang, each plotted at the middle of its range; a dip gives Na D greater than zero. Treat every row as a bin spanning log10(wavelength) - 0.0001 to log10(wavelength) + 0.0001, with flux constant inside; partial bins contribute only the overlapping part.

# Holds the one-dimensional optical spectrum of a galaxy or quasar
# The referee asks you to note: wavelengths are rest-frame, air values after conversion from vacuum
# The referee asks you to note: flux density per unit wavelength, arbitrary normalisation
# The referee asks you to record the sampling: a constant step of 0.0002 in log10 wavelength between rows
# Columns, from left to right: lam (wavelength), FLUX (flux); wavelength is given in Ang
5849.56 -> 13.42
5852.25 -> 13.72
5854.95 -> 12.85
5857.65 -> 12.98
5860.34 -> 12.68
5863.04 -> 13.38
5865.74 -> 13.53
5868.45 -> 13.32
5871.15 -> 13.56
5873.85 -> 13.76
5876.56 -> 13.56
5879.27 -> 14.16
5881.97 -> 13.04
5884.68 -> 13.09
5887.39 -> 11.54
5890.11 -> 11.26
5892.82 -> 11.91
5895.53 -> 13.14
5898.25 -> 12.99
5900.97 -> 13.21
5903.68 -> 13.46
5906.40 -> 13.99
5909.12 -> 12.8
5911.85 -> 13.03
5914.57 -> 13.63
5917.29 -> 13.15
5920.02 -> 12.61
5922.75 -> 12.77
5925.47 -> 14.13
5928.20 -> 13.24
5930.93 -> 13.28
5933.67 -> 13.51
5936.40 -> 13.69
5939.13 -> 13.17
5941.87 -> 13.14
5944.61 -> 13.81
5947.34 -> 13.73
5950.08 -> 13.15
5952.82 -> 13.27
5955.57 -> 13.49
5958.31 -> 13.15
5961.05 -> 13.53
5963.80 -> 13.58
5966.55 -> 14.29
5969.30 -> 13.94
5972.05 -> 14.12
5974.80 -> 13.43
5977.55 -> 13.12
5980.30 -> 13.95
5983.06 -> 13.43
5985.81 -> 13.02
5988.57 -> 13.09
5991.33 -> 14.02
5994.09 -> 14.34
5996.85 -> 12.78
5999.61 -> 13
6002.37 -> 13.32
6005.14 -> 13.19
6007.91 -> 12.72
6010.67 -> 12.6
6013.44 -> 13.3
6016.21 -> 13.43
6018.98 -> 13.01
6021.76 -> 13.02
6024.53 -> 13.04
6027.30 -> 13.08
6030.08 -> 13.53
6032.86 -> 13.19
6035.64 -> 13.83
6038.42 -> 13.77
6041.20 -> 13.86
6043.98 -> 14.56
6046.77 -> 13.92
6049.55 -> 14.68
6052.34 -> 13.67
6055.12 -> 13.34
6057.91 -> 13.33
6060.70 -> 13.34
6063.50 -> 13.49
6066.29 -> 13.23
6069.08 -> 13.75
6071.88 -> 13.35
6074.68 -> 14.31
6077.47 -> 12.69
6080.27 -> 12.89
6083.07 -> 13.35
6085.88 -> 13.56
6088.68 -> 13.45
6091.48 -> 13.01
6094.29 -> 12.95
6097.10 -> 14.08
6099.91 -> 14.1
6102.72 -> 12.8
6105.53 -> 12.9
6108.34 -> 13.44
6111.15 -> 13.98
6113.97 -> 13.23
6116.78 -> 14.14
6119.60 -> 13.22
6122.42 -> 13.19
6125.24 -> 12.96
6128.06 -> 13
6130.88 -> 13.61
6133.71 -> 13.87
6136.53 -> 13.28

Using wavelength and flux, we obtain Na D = 1.32 Ang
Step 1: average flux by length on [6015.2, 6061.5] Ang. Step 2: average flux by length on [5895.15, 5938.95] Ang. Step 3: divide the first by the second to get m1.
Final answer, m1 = 1.0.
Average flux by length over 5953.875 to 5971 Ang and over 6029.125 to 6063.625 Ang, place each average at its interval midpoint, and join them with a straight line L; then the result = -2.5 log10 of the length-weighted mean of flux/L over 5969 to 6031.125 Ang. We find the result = 0.03 mag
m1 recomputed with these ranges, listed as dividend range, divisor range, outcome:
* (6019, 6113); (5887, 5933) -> 1.04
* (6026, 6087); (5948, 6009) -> 1.01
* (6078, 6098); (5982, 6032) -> 1.00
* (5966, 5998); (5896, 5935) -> 1.03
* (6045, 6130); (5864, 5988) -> 1.01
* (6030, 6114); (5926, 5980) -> 1.00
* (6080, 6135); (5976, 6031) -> 1.01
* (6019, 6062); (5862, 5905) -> 1.04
